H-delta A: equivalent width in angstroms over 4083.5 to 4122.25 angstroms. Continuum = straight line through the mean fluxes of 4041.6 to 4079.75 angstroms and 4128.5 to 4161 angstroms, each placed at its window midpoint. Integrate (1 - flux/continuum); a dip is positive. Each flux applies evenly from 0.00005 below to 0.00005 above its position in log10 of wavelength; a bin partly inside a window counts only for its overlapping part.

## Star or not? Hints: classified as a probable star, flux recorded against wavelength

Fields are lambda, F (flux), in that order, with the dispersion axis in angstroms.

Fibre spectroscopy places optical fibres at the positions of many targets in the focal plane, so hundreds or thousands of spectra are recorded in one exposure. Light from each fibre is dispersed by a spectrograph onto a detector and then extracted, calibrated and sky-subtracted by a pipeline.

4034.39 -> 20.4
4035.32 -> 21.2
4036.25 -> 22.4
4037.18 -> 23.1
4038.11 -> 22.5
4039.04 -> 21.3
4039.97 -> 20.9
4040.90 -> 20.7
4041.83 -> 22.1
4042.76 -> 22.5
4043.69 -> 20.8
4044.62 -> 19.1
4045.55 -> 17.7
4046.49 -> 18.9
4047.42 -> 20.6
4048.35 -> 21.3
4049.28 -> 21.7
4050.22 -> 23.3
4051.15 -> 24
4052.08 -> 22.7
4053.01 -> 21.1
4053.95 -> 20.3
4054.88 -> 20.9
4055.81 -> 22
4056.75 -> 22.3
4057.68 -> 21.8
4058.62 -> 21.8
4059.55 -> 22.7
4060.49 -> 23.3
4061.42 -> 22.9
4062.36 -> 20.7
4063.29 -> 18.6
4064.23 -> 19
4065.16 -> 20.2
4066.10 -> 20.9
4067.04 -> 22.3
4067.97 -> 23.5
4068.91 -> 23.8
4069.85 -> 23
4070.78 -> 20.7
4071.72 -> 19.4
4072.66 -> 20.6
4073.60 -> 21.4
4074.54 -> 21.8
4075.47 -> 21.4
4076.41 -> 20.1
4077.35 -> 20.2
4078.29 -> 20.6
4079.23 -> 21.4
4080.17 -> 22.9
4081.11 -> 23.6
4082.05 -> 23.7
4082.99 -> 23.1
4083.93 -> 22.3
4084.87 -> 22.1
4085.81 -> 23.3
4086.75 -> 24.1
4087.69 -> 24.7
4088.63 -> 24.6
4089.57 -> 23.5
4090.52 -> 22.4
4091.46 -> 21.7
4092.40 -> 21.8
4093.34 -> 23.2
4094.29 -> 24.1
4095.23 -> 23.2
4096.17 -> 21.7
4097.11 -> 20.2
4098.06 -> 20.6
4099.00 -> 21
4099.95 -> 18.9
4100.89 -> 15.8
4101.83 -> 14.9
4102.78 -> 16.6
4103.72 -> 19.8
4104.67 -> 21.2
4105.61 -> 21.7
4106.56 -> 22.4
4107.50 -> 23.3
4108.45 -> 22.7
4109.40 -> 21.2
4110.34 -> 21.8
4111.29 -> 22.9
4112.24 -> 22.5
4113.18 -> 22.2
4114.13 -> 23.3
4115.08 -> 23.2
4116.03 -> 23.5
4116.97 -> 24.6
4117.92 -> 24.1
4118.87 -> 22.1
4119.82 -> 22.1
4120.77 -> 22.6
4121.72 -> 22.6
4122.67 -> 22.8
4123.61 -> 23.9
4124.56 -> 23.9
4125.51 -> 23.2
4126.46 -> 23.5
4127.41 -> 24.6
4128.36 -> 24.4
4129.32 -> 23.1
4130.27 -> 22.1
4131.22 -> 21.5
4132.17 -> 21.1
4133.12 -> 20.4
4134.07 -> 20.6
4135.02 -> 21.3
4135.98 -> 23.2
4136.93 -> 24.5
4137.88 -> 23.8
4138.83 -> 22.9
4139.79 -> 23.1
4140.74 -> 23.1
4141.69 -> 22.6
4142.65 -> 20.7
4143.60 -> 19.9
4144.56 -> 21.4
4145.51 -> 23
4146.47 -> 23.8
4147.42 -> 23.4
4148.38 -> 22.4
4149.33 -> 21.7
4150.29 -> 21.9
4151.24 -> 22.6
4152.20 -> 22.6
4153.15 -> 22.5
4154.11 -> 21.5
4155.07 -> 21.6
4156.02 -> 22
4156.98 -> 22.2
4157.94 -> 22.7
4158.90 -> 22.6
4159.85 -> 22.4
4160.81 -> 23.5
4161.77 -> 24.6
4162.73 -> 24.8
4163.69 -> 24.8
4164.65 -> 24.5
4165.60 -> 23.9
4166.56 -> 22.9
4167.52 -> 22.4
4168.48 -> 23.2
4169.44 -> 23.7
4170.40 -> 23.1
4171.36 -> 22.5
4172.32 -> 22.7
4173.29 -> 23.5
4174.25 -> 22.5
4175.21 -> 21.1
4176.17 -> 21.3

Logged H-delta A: -0.3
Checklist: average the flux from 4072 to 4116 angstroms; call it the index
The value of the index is 21.7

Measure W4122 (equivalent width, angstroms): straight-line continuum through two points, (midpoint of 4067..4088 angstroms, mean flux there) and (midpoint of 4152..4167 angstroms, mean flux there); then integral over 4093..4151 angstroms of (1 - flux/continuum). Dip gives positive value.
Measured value 1.5 angstroms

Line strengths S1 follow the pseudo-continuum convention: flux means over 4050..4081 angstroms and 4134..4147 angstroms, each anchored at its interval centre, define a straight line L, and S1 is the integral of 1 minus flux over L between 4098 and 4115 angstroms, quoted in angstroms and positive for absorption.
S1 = 1.0 angstroms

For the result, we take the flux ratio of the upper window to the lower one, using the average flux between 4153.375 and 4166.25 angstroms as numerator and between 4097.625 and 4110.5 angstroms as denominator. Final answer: 1.2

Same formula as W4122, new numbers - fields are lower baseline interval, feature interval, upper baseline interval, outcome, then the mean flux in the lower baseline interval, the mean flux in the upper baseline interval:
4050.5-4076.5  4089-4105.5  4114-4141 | 1.2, 21.6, 22.9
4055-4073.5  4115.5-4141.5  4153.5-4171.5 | -0.4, 21.5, 23.1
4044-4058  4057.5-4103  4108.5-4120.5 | 0.7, 21.2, 22.8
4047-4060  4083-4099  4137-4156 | -0.4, 21.9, 22.4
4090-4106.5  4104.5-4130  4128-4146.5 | -1.9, 20.6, 22.3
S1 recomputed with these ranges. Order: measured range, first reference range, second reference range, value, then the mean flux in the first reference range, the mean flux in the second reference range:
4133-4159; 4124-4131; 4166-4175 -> 1.0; 23.4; 22.9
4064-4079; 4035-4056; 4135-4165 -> 0.3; 21.3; 22.7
